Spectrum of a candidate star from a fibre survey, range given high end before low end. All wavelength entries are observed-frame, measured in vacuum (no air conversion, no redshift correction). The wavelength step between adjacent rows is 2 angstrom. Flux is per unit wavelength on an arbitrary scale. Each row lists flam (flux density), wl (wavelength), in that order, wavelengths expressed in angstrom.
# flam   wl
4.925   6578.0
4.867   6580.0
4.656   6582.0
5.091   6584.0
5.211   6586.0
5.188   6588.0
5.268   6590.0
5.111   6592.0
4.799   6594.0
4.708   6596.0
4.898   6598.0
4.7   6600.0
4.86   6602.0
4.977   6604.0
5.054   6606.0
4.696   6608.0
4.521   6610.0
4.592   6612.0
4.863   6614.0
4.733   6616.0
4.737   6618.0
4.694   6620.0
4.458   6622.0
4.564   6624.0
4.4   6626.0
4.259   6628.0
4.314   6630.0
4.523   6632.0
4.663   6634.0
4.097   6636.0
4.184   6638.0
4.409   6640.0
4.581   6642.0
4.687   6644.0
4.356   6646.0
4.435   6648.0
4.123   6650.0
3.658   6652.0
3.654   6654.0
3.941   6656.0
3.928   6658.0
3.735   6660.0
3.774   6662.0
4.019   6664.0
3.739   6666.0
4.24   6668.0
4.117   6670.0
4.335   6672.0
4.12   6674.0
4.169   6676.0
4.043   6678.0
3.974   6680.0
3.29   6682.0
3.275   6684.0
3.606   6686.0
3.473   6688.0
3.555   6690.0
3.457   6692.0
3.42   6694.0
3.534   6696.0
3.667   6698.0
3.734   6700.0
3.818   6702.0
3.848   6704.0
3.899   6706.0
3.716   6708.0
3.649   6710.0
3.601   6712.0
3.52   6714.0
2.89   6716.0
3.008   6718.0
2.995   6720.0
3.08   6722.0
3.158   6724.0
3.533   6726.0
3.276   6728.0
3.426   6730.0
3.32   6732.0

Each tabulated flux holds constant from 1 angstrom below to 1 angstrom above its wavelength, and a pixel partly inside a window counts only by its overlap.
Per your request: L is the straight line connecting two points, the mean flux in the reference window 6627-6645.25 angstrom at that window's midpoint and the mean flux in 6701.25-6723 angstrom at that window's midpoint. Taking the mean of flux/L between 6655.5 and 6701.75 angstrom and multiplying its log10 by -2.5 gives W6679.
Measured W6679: 0.02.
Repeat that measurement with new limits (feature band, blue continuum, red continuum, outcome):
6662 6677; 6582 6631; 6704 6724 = -0.03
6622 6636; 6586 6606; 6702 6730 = 0.03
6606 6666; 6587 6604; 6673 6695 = 0.01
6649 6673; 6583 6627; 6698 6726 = 0.05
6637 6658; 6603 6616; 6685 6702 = 0.01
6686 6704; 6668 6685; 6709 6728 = 0.01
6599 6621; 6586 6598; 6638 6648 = 0.01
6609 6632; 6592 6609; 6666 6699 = 0.01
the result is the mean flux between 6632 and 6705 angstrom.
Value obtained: 3.94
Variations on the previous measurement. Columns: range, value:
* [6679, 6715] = 3.61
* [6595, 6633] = 4.66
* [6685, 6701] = 3.56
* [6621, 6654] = 4.34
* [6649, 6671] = 3.9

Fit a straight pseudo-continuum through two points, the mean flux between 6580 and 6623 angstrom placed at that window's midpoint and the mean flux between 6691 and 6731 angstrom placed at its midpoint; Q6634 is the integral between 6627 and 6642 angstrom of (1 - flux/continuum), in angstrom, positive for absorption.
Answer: 0.2 angstrom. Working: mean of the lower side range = 4.85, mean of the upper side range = 3.46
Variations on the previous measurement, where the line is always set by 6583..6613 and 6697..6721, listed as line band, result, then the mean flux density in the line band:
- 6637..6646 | -0.2 angstrom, 4.45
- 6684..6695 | 0.8 angstrom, 3.48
